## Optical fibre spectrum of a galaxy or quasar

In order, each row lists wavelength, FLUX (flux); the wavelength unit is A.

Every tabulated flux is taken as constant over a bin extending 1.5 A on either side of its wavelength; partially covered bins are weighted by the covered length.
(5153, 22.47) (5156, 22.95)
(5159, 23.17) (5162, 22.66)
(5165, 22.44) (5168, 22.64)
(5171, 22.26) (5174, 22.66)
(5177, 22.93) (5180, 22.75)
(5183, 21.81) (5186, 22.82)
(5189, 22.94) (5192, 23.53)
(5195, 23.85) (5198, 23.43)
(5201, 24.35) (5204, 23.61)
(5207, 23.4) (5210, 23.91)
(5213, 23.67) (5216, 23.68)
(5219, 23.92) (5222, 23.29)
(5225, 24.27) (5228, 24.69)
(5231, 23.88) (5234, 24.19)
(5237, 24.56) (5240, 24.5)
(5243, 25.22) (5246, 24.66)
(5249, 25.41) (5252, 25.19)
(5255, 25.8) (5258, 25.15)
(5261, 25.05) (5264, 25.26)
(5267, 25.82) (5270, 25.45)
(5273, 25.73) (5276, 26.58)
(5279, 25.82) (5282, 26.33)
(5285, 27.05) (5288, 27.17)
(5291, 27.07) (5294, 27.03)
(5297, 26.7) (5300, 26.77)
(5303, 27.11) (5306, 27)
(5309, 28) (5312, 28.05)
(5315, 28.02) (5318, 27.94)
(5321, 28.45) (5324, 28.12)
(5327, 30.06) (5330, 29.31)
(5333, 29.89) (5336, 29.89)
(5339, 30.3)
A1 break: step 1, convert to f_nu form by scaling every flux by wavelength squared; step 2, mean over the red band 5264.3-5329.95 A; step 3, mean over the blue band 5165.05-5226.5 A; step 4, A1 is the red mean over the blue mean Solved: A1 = 1.21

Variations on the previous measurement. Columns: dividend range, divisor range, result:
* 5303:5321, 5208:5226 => 1.21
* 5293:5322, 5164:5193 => 1.27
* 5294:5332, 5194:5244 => 1.21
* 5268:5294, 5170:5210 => 1.18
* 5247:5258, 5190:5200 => 1.10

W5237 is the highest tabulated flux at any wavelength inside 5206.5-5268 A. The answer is 25.82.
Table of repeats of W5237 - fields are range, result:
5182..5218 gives 24.35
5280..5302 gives 27.17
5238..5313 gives 28.05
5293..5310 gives 28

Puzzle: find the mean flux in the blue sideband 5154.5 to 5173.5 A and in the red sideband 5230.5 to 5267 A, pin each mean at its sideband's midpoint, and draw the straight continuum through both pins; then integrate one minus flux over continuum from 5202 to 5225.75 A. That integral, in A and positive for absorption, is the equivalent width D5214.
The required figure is 0.3 A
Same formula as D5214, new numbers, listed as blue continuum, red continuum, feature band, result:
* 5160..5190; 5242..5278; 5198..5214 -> -0.1 A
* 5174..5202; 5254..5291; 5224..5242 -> 0.2 A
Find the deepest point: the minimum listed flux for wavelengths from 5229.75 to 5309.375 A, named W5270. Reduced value 23.88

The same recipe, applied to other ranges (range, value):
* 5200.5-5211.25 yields 23.4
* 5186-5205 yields 22.82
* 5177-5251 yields 21.81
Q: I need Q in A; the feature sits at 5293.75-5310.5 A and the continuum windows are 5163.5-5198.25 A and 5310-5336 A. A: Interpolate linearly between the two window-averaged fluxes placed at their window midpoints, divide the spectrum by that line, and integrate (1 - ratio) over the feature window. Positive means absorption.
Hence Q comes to 0.5 A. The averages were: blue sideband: 22.8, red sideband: 28.8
